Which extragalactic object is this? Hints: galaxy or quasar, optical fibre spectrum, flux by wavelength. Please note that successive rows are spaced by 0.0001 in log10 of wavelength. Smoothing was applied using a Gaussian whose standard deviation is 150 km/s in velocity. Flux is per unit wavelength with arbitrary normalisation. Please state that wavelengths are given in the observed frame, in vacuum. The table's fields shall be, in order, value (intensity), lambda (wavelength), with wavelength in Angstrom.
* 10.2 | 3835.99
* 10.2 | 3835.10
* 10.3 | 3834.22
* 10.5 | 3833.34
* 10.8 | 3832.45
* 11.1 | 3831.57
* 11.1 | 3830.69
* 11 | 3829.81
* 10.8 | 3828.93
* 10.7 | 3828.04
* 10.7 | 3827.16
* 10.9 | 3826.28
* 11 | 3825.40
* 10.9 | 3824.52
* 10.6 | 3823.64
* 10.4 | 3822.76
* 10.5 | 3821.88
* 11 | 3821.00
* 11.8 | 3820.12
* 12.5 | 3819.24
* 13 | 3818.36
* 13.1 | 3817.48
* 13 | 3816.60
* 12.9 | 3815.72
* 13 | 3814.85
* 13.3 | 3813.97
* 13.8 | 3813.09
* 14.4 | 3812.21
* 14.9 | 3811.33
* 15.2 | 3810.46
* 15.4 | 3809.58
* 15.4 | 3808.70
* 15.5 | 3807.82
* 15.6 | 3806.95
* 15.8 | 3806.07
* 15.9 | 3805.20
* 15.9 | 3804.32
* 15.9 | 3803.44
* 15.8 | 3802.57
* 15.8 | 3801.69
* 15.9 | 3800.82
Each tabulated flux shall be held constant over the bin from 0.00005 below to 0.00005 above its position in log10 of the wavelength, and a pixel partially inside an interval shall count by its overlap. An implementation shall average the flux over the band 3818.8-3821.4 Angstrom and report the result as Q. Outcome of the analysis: 11.8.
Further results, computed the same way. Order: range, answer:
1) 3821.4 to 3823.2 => 10.5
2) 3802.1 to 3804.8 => 15.8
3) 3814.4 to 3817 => 13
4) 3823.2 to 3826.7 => 10.9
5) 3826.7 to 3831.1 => 10.9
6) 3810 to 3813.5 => 14.6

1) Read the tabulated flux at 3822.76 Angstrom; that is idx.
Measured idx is 10.4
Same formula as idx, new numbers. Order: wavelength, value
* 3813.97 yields 13.3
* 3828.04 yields 10.7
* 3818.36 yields 13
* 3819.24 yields 12.5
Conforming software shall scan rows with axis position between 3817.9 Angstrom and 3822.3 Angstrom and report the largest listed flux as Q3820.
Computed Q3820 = 13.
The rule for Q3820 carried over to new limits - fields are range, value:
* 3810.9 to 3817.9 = 14.9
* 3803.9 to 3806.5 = 15.9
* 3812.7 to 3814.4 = 13.8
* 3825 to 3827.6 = 11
